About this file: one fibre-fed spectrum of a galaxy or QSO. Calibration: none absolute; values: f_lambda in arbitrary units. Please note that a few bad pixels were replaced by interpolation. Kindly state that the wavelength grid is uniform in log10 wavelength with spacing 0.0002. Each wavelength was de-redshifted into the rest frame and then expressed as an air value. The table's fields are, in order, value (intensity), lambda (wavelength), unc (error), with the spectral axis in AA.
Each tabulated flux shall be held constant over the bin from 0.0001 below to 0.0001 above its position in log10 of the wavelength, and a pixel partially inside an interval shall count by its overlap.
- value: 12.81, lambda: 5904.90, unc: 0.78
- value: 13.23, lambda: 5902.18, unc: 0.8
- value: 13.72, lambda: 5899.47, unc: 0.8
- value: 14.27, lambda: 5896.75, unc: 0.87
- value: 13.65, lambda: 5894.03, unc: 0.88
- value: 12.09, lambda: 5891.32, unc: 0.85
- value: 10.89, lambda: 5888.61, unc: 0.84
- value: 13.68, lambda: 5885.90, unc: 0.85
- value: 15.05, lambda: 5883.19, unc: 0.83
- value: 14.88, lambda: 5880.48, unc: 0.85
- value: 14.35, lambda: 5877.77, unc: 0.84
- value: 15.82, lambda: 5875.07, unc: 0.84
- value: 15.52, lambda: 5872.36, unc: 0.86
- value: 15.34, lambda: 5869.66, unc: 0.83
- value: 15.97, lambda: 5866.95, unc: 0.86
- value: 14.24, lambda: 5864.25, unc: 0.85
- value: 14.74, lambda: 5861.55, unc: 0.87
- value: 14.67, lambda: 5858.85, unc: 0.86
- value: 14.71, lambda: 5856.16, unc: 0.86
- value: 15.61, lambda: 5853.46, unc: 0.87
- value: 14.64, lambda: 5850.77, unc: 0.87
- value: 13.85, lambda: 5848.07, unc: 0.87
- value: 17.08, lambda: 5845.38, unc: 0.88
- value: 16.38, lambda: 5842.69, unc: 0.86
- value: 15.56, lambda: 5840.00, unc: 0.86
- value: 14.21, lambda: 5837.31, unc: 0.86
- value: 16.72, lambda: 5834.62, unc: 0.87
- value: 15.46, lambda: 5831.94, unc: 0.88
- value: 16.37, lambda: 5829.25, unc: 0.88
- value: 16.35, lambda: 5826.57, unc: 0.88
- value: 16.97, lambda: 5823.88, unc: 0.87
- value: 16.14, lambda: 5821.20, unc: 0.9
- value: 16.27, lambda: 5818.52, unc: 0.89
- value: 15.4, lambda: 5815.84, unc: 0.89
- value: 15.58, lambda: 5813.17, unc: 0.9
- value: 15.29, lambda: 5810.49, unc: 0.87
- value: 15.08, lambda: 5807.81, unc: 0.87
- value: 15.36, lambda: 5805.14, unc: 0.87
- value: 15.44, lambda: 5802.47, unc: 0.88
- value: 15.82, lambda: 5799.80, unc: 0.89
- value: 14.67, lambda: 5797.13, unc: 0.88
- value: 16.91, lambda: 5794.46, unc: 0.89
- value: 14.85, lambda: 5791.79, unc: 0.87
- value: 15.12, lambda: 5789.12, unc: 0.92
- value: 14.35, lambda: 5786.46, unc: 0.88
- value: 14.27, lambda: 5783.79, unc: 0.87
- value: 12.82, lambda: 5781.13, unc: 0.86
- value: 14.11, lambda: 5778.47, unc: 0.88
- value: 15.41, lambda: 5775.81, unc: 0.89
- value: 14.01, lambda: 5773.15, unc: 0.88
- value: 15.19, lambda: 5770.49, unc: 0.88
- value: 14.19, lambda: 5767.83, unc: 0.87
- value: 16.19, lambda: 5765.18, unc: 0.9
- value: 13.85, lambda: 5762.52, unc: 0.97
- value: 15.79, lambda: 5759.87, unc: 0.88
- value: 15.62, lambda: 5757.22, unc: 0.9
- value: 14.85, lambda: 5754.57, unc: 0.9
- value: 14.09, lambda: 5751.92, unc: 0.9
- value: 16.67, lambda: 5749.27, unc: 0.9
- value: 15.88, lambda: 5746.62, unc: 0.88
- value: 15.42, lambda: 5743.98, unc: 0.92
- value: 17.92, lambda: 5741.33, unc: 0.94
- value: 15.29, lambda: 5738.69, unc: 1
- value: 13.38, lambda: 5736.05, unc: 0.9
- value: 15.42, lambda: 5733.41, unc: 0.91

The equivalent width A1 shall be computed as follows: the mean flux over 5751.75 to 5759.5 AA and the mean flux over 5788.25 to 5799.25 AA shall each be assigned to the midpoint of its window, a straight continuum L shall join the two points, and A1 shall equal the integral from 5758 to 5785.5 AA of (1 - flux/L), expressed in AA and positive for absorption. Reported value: 1.1 AA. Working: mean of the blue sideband 15.1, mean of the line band 14.6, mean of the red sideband 15.4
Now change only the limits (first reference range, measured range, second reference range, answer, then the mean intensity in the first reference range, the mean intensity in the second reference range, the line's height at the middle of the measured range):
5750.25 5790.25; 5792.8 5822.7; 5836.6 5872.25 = -1.5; 14.7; 15.2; 14.9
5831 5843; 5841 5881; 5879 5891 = -1.8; 15.6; 13.5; 14.6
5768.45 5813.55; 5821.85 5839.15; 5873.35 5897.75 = -1.8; 14.9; 13.9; 14.5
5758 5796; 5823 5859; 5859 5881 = -1.5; 14.8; 15.1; 15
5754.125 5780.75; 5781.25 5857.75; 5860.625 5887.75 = -3.1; 14.8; 14.9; 14.9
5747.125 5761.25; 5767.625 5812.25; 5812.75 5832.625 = 2.5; 15.4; 16.1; 15.8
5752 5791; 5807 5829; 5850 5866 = -1.8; 14.7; 14.8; 14.8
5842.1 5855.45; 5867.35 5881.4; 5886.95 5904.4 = -1.1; 15.4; 13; 14.1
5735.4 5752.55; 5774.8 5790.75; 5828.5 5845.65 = 1.4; 15.7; 15.9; 15.8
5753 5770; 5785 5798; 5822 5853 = 0.1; 15.1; 15.8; 15.4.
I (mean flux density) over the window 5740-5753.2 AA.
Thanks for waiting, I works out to 16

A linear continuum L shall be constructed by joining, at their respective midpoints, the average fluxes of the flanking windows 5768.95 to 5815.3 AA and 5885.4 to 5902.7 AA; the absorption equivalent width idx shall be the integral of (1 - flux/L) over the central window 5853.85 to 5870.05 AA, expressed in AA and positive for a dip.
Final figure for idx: -1.6 AA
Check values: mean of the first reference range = 15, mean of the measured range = 15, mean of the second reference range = 13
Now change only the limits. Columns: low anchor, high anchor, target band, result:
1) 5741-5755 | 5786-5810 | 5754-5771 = 0.54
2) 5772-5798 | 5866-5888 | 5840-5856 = -0.67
